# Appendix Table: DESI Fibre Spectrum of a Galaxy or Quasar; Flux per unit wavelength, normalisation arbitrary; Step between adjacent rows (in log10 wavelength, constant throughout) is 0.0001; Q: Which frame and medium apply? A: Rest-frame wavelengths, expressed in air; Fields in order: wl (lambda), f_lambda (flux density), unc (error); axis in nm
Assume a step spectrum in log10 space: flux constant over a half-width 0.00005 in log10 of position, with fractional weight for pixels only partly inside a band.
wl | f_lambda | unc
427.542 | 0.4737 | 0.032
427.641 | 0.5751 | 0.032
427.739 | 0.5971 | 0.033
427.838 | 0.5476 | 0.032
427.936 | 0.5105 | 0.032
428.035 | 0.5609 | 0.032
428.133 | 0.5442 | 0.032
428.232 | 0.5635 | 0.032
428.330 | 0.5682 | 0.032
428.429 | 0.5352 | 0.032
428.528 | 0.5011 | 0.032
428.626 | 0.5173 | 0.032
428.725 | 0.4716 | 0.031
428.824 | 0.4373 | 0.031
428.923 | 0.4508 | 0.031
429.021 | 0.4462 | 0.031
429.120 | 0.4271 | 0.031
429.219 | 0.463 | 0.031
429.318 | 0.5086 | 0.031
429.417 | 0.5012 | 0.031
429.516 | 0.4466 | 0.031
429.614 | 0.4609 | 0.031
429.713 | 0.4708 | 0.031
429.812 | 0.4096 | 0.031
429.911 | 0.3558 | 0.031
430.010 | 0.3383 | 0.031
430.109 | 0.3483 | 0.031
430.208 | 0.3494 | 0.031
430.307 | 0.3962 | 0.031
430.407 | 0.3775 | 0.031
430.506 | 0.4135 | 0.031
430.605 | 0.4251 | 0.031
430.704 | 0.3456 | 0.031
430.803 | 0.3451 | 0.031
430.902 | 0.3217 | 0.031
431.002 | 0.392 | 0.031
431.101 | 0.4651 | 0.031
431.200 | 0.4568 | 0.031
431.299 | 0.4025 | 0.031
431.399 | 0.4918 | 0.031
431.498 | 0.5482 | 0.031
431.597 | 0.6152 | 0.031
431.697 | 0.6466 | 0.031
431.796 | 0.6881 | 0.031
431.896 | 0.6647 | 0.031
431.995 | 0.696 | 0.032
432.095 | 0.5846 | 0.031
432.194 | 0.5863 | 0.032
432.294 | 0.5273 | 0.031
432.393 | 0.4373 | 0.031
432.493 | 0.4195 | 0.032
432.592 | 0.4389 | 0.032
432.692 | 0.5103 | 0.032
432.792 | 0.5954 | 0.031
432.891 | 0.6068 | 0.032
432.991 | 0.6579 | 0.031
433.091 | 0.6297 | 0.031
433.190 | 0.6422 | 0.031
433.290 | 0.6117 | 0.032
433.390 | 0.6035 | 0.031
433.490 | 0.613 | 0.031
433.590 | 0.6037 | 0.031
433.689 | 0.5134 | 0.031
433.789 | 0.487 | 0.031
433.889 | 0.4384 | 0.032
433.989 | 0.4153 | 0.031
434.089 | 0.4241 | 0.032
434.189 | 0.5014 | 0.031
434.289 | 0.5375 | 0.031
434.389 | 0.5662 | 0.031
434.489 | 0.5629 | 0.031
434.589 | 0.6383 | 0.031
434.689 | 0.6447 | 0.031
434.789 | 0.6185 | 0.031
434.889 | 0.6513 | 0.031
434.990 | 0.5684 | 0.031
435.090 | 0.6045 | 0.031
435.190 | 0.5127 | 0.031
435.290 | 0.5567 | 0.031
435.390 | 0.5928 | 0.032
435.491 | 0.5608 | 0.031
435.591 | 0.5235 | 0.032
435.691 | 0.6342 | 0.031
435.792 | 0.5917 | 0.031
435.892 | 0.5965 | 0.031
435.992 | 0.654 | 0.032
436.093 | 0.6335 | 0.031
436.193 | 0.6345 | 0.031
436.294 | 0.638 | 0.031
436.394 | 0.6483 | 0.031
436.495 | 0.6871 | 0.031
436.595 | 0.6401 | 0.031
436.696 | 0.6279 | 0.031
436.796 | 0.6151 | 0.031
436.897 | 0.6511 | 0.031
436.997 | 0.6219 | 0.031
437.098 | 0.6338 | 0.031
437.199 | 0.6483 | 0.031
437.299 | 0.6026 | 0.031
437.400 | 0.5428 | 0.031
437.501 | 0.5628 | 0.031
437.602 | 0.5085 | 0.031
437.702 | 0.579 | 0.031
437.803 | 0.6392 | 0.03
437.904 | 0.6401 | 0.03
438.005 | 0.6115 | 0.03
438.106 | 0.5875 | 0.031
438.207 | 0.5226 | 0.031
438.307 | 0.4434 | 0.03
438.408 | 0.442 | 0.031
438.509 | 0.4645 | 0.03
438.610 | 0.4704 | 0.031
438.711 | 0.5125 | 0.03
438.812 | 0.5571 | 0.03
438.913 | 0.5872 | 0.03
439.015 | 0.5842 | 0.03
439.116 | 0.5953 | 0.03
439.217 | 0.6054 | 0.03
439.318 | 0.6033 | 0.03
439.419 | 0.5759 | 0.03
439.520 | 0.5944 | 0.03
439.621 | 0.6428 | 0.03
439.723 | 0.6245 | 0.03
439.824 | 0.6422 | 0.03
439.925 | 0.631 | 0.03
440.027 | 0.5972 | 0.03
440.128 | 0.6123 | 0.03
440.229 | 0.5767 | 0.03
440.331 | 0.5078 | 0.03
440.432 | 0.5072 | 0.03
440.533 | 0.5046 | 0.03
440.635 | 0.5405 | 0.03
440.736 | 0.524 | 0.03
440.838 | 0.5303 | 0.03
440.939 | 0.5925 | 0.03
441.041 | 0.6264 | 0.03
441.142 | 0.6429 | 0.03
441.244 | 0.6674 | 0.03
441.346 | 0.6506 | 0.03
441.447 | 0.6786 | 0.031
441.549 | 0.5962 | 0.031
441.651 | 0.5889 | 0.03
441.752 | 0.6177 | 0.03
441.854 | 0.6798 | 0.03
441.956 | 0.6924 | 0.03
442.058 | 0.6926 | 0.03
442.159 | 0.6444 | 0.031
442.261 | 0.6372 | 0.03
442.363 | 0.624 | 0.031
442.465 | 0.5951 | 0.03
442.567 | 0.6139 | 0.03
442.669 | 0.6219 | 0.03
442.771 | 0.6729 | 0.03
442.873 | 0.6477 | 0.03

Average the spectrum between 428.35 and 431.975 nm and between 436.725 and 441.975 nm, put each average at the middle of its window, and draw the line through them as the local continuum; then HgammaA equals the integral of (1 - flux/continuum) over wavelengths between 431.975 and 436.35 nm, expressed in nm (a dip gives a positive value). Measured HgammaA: -0.46 nm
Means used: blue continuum 0.459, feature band 0.569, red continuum 0.586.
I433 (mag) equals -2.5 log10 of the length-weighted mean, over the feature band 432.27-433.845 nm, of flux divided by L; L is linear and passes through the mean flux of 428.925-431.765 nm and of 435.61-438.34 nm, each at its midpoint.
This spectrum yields -0.10 mag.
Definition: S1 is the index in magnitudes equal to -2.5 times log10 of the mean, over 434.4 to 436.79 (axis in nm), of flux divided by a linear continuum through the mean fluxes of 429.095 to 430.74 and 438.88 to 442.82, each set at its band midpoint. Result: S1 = -0.182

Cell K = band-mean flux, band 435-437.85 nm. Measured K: 0.605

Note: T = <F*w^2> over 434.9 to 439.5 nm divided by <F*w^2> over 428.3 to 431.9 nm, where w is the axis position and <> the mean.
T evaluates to 1.32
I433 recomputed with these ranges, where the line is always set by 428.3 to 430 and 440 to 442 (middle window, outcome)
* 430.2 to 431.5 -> 0.19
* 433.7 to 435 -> -0.04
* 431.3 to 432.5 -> -0.16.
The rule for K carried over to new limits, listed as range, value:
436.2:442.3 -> 0.595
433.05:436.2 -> 0.573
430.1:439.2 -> 0.551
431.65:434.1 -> 0.564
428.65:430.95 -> 0.415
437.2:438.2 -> 0.586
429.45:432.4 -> 0.468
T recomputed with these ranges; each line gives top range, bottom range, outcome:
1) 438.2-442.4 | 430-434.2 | 1.21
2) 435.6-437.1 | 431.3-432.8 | 1.16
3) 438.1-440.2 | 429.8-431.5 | 1.49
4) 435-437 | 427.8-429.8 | 1.28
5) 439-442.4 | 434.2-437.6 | 1.03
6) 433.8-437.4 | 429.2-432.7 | 1.29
